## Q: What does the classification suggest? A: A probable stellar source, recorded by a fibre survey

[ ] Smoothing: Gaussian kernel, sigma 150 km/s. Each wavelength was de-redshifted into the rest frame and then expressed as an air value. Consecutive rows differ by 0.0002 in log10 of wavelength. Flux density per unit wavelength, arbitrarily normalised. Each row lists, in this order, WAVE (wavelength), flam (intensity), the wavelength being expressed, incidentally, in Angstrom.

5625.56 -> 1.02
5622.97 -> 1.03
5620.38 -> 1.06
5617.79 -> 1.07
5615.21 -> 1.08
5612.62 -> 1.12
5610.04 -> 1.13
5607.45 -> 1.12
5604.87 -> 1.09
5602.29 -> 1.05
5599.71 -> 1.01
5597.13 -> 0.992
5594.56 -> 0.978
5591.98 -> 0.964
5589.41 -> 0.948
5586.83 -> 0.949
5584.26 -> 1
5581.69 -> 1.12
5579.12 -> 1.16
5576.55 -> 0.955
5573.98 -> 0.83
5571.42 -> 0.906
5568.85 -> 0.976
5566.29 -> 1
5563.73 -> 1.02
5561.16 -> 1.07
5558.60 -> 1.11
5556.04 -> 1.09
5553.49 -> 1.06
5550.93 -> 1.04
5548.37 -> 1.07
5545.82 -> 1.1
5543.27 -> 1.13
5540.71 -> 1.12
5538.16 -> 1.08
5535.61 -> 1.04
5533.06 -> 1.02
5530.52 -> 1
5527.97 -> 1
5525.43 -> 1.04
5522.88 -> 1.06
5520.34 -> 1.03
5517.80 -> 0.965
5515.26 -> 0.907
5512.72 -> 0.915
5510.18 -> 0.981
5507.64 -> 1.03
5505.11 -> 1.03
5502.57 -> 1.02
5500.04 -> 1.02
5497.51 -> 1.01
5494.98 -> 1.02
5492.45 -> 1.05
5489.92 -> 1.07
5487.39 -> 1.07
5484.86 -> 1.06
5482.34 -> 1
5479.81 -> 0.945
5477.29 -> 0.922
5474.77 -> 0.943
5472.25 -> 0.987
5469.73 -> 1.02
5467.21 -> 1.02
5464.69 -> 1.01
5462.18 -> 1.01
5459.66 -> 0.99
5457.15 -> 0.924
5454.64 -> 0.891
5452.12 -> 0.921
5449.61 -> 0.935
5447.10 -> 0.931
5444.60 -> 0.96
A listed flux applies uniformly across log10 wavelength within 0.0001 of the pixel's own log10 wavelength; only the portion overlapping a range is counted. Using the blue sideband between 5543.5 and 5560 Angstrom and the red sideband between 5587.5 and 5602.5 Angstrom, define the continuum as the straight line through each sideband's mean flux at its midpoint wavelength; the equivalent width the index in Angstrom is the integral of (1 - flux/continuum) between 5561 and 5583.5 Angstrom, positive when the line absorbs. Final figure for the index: 0.75 Angstrom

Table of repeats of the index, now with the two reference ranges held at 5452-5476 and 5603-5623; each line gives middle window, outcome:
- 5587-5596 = 0.93 Angstrom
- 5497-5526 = 0.32 Angstrom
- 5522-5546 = -0.67 Angstrom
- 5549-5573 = 0.47 Angstrom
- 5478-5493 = -0.56 Angstrom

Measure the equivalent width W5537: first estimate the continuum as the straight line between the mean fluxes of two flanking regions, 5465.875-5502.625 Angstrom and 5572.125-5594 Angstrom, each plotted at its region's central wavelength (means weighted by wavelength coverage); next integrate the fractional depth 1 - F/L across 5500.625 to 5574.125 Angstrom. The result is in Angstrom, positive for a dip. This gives -2.0 Angstrom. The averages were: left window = 1.01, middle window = 1.03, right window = 0.988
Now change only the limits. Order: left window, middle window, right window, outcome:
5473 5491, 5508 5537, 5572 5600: -0.1 Angstrom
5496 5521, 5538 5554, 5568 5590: -1.6 Angstrom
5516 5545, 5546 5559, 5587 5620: -0.4 Angstrom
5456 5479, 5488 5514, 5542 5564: 0.1 Angstrom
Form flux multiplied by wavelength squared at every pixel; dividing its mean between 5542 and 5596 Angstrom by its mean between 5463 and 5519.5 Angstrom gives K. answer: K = 1.05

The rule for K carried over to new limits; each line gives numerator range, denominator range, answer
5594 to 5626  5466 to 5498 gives 1.10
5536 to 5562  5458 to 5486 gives 1.13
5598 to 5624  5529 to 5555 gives 1.03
